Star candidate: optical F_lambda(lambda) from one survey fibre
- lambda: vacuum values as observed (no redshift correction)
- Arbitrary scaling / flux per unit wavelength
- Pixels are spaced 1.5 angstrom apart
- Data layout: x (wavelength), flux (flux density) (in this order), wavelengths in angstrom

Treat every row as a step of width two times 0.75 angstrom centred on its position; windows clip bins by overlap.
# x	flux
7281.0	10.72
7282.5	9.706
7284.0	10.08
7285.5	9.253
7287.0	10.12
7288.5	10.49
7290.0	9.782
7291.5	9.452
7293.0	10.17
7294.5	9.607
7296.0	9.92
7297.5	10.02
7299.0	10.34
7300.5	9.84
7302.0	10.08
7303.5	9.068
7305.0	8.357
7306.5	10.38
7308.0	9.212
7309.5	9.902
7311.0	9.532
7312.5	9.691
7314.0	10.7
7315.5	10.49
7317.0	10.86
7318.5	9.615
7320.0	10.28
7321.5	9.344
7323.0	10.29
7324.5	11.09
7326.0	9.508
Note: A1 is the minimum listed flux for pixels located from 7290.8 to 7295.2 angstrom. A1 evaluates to 9.452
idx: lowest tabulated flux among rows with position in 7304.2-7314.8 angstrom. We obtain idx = 8.357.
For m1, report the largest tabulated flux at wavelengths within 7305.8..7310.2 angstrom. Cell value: 10.38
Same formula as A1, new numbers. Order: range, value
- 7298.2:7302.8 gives 9.84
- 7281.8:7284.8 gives 9.706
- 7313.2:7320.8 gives 9.615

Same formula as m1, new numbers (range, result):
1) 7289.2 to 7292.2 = 9.782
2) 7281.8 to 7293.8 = 10.49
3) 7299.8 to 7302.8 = 10.08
